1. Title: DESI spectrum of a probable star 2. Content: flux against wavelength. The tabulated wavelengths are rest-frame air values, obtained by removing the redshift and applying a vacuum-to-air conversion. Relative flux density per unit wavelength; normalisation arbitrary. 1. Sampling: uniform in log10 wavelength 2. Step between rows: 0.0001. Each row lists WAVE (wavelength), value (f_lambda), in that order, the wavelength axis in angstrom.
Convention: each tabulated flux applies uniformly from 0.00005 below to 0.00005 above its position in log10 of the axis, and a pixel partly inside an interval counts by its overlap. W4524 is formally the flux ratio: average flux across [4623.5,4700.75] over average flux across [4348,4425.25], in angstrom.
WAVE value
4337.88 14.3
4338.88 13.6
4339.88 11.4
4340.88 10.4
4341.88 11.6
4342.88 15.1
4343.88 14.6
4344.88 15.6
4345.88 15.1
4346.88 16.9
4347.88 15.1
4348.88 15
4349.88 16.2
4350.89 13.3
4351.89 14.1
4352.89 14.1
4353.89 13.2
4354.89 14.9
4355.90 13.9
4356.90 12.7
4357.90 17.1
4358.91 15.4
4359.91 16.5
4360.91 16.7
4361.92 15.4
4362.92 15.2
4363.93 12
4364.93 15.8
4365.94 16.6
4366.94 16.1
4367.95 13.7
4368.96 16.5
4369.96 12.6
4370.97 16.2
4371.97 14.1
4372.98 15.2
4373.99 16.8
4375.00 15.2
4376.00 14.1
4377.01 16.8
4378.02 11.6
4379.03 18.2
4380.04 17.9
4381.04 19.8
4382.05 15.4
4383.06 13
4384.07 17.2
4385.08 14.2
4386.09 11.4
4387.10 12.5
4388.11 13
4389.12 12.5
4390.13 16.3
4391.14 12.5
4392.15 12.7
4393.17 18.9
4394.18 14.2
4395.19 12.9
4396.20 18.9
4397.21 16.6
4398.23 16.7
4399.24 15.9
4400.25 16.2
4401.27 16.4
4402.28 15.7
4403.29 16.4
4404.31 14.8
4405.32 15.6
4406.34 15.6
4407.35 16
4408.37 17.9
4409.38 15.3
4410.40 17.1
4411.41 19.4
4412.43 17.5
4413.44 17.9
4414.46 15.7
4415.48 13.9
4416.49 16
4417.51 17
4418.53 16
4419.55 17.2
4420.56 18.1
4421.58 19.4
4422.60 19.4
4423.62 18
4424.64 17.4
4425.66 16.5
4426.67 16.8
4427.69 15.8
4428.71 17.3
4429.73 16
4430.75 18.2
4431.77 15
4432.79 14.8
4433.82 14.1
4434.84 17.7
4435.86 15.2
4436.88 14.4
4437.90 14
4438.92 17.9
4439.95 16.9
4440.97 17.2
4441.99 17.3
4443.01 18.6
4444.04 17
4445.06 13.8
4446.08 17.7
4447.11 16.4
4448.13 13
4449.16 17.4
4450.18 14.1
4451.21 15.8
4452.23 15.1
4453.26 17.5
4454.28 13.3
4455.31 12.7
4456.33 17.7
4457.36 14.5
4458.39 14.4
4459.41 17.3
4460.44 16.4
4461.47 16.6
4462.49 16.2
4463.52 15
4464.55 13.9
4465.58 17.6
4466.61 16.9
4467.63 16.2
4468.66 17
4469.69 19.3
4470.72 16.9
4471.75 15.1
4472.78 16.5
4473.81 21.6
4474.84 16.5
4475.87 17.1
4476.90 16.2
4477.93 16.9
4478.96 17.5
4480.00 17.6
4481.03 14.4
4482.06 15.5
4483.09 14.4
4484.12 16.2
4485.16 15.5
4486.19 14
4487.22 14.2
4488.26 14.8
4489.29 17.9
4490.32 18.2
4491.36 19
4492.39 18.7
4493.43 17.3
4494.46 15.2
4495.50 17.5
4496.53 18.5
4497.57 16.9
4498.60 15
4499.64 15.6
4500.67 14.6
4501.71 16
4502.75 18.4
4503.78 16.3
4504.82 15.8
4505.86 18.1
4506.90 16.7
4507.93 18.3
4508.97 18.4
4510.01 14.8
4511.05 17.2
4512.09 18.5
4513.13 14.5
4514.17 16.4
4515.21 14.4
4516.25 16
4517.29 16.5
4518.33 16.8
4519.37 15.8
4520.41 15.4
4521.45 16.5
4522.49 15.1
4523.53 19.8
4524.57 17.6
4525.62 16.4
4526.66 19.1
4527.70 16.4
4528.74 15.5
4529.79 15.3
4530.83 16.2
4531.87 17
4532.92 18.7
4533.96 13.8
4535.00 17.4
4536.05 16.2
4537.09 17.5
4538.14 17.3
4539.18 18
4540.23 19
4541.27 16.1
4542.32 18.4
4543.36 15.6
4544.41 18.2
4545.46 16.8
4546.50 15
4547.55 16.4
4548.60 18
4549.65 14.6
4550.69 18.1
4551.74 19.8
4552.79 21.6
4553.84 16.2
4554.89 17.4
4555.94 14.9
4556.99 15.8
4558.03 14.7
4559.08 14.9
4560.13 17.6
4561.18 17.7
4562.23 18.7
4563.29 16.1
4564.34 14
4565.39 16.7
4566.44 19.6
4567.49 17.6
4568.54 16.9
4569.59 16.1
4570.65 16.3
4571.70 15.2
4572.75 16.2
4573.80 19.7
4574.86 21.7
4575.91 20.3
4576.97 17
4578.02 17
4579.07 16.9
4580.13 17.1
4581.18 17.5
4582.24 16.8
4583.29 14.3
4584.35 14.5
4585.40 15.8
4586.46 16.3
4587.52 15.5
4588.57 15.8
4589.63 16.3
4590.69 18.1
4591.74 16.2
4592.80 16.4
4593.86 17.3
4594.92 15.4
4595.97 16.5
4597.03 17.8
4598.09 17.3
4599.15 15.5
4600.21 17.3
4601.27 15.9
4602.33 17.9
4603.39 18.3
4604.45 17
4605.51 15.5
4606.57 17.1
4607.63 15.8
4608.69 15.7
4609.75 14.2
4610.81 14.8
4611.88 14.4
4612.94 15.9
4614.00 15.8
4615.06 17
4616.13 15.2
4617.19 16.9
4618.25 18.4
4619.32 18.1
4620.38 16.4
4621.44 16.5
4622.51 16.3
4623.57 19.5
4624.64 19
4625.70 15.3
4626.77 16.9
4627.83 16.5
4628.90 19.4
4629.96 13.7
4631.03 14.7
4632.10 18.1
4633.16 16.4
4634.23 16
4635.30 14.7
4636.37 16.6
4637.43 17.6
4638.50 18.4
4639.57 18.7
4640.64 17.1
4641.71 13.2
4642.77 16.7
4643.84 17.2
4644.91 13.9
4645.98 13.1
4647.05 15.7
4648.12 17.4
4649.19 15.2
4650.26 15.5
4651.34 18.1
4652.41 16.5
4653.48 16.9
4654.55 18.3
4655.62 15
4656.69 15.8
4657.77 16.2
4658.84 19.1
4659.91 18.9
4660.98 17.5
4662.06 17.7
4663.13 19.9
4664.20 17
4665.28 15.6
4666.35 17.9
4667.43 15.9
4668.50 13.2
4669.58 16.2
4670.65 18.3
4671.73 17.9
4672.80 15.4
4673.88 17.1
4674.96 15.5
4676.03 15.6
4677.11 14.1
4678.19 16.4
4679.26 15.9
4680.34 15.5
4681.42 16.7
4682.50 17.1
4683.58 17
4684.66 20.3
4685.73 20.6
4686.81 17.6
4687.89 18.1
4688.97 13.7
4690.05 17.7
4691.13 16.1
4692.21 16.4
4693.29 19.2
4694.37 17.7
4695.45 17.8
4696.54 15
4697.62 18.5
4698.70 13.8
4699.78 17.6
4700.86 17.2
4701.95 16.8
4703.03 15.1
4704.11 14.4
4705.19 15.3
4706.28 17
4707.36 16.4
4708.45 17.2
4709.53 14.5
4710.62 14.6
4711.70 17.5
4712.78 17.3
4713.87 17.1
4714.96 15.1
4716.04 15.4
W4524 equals 1.07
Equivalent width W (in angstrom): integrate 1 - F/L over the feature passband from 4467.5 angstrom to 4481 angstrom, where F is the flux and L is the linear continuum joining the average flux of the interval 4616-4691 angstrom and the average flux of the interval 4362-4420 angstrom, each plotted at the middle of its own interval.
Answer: -1.1 angstrom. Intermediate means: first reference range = 15.6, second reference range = 16.7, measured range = 17.2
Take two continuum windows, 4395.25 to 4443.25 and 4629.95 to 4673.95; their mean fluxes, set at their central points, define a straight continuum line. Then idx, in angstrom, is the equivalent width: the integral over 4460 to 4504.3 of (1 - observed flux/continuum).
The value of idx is 0.11 angstrom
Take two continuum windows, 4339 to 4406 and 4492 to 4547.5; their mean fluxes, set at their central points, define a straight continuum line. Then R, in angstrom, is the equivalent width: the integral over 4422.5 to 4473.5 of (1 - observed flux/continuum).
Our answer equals -1.0 angstrom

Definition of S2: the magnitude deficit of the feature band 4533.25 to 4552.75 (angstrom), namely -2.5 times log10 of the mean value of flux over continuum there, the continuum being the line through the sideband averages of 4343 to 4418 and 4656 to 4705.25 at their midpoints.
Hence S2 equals -0.06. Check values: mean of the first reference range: 15.4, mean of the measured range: 17.1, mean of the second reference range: 16.8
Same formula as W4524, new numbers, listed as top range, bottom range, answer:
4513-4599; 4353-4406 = 1.11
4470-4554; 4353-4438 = 1.07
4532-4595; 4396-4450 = 1.02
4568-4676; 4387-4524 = 1.02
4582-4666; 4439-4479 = 1.01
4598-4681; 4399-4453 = 1.00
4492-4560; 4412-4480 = 1.02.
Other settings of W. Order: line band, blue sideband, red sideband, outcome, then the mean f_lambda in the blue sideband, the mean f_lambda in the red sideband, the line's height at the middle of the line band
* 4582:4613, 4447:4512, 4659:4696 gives 1.0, 16.4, 17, 16.7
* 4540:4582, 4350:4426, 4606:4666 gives -2.3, 15.6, 16.6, 16.3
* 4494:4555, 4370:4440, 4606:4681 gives -2.3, 15.9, 16.5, 16.2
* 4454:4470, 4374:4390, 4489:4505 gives 0.4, 15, 16.9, 16.3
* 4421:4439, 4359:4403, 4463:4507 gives -0.7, 15.3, 16.6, 15.9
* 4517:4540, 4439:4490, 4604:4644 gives -0.7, 16.2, 16.5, 16.3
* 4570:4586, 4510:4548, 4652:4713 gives -0.4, 16.7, 16.7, 16.7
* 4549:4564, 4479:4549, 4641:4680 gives -0.4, 16.6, 16.4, 16.5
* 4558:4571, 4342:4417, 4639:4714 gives -0.5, 15.4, 16.6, 16.1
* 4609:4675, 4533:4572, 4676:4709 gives 0.9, 16.9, 16.7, 16.8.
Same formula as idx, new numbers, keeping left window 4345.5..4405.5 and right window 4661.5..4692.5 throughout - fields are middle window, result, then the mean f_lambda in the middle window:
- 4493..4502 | -0.3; 16.3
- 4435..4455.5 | -0.4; 15.8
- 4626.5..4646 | 0.3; 16.3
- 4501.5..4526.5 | -1.2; 16.7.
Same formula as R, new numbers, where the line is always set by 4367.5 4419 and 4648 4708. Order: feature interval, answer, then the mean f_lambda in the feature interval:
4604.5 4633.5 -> 0.1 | 16.4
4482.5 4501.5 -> -0.4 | 16.3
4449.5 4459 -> 0.4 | 15.1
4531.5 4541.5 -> -0.6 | 17.1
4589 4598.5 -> -0.2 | 16.8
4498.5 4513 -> -0.6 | 16.7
